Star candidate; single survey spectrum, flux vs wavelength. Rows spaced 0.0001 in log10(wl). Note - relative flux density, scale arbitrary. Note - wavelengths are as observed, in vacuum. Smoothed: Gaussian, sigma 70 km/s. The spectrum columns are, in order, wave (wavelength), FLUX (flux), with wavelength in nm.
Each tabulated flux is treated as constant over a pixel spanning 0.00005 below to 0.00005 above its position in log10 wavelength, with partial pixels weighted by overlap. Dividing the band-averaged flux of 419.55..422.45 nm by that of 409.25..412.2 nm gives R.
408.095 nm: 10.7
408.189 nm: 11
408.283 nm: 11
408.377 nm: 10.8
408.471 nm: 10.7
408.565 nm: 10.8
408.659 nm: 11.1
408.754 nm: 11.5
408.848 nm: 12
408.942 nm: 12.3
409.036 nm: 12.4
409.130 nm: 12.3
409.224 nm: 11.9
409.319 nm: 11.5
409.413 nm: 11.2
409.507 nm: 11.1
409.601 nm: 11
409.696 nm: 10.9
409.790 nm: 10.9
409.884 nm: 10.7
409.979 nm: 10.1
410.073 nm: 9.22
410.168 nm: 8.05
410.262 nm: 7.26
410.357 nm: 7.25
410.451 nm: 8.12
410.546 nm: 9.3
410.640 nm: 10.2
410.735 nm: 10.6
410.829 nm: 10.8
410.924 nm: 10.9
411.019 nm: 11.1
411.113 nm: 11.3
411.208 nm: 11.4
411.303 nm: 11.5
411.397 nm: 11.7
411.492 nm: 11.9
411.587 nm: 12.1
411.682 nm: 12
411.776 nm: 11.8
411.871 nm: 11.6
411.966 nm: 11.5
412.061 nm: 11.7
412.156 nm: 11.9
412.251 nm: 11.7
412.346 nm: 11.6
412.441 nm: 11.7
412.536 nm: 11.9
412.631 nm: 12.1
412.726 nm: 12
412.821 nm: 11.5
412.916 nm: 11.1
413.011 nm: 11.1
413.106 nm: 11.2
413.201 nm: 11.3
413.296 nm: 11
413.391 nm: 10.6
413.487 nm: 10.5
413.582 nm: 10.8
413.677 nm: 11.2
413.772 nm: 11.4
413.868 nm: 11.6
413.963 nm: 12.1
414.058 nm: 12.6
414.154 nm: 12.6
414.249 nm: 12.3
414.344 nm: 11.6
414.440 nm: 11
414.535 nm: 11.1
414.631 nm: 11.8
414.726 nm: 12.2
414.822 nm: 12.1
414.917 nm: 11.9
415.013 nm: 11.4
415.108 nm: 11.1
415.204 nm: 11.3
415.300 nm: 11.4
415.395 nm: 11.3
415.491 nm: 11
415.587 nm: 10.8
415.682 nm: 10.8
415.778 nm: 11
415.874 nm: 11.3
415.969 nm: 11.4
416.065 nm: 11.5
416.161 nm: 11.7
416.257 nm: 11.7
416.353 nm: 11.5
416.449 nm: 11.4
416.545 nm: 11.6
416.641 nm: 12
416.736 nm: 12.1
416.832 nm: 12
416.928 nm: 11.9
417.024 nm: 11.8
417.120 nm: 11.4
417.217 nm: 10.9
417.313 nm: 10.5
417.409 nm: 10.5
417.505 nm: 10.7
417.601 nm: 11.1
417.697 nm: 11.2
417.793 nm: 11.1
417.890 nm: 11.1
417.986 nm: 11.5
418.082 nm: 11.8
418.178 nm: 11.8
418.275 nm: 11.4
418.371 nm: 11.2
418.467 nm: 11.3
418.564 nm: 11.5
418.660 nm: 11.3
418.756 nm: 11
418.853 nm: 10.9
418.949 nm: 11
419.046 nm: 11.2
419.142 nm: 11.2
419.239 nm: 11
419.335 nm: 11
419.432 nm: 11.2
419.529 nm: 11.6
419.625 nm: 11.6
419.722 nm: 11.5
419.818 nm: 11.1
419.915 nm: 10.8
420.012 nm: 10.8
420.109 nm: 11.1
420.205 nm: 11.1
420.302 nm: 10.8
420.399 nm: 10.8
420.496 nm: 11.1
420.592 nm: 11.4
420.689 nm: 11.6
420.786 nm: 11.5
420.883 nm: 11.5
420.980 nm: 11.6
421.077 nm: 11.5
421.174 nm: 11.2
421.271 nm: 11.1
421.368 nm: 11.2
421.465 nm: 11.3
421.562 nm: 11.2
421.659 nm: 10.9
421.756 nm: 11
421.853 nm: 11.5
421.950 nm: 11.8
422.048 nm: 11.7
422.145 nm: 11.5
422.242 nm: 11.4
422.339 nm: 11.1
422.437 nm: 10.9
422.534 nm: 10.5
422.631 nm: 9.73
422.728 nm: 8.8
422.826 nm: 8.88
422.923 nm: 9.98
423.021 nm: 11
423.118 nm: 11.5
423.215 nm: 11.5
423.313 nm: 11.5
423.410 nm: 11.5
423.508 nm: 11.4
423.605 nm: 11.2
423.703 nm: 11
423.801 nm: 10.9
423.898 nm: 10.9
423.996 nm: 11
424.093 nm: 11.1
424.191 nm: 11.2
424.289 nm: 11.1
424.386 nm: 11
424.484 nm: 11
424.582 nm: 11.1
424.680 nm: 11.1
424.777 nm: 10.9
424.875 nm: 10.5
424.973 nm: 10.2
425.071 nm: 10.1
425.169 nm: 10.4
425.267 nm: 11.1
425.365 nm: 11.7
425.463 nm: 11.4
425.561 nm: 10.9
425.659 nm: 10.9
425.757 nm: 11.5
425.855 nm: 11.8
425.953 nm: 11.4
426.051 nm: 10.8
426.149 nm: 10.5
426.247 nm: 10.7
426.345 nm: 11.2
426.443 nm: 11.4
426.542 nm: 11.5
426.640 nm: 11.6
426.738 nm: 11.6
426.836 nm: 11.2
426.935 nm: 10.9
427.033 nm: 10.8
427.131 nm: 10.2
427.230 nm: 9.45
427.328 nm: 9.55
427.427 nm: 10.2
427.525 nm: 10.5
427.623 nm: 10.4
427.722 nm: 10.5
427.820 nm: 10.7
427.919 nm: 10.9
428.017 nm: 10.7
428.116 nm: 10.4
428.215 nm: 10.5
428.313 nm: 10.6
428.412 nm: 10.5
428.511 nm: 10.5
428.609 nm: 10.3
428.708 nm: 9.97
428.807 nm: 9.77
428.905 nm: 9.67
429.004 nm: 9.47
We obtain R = 1.06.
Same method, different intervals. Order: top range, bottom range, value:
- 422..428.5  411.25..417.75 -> 0.94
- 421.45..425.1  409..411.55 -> 1.04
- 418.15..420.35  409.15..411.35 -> 1.09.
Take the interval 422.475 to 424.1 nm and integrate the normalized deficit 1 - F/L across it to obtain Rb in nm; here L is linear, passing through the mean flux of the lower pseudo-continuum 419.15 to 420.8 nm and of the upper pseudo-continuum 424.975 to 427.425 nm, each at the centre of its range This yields 0.05 nm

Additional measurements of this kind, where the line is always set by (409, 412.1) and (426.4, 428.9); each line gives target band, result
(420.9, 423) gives -0.054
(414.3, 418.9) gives -0.293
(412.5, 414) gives -0.084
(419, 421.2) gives -0.119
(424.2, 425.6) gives -0.040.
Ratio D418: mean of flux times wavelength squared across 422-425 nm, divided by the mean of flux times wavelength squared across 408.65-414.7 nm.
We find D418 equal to 1.03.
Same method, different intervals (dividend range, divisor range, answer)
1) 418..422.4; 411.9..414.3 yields 1.01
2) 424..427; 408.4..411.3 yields 1.12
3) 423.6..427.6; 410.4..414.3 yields 1.02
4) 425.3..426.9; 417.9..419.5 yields 1.03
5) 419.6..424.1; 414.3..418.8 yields 1.00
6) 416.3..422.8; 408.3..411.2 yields 1.11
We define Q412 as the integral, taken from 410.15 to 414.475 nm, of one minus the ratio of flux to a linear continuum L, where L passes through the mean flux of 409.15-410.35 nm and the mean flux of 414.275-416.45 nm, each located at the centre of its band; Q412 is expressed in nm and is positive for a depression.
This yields -0.13 nm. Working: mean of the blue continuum 10.3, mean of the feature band 11.1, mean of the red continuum 11.4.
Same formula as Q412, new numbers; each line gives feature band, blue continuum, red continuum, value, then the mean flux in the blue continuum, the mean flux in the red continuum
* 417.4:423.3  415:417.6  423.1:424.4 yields 0.081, 11.3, 11.2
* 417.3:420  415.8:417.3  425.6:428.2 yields 0.055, 11.6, 10.8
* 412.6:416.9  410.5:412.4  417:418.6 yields -0.084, 11.3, 11.2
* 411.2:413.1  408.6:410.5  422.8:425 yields -0.192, 10.5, 11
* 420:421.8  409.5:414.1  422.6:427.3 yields -0.048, 11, 10.9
